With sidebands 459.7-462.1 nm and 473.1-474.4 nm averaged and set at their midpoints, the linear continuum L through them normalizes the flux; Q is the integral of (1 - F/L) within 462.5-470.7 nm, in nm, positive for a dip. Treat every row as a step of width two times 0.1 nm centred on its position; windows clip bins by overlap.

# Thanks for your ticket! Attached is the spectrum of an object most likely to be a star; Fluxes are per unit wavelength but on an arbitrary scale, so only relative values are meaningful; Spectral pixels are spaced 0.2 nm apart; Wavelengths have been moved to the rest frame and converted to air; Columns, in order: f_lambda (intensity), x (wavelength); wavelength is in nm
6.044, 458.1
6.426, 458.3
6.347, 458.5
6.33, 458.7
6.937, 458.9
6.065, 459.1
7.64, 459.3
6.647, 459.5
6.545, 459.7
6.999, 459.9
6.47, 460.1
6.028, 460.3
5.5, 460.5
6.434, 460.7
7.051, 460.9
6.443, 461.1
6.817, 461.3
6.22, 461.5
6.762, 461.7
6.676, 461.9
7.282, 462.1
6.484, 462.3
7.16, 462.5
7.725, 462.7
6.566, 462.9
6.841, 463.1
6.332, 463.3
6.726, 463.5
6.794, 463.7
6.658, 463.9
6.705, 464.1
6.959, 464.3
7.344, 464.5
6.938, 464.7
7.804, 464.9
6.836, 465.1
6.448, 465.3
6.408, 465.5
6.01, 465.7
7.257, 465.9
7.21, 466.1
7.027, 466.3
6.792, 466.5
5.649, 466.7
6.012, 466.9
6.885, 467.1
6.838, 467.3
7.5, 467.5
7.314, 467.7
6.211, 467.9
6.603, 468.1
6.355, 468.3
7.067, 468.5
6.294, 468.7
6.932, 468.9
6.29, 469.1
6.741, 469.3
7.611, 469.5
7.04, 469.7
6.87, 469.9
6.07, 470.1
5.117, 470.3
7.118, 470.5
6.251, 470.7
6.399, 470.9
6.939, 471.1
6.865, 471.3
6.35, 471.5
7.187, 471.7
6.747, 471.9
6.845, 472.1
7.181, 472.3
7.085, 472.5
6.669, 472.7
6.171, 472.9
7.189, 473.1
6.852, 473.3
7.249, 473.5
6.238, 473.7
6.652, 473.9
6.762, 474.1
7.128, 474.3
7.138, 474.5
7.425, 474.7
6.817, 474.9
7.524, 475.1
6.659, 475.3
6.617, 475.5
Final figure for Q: -0.10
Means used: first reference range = 6.53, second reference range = 6.84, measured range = 6.75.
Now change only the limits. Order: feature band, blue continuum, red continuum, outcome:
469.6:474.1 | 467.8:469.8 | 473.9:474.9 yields 0.13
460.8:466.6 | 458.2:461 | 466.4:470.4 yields -0.24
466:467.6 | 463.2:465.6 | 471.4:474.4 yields 0.02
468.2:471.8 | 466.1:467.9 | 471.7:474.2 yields 0.08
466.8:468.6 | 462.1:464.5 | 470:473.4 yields 0.00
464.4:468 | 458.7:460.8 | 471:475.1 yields -0.06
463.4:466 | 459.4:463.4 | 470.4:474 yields -0.06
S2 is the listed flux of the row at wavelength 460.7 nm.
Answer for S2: 6.434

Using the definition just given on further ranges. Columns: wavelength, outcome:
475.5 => 6.617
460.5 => 5.5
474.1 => 6.762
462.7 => 7.725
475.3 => 6.659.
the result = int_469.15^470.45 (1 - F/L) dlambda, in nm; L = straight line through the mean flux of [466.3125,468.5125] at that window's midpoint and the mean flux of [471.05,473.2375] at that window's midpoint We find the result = 0.03 nm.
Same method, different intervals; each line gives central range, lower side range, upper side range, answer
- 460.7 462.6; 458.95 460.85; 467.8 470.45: -0.07 nm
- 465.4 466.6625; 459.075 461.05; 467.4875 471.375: -0.02 nm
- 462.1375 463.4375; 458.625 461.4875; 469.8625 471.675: -0.07 nm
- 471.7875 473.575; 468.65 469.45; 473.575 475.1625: -0.01 nm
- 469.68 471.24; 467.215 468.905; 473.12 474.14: 0.08 nm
